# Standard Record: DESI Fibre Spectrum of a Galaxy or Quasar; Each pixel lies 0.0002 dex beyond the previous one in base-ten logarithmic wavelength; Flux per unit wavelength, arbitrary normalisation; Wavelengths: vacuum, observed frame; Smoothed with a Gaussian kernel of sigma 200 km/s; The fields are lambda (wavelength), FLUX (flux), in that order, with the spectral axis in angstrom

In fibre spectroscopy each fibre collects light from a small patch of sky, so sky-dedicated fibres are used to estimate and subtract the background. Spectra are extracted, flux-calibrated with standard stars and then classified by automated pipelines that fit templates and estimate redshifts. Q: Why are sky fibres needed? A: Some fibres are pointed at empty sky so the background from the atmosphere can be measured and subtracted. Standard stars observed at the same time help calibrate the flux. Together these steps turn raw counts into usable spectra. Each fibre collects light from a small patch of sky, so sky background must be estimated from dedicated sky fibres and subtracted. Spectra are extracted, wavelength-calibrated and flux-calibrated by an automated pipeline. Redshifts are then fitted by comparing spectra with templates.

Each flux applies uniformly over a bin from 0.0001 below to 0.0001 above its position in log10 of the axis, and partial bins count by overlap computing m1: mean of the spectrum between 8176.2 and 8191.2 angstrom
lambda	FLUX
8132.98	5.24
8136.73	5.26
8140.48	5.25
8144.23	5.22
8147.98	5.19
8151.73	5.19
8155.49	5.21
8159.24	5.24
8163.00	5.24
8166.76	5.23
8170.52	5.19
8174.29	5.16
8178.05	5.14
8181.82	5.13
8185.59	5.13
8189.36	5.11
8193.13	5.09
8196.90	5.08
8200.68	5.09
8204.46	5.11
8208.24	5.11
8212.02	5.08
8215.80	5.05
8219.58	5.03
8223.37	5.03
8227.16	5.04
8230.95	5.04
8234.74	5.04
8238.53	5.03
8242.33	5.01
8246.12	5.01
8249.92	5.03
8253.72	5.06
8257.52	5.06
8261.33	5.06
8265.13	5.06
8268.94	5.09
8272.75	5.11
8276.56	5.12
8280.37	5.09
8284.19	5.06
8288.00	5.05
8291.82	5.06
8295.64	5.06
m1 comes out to 5.13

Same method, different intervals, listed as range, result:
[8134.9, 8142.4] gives 5.25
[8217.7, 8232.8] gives 5.03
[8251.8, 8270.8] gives 5.07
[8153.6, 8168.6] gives 5.23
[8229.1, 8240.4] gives 5.04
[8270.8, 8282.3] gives 5.1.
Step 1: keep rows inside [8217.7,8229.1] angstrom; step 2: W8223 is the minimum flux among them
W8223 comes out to 5.03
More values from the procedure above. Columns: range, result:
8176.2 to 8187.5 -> 5.13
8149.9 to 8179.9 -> 5.14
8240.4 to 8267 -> 5.01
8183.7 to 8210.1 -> 5.08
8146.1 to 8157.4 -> 5.19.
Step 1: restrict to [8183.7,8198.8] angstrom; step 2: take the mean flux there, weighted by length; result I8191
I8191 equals 5.1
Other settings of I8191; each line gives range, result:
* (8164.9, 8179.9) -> 5.18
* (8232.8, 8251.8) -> 5.03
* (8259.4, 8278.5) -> 5.09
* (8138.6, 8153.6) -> 5.21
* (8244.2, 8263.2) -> 5.04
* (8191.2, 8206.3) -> 5.09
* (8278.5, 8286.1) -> 5.07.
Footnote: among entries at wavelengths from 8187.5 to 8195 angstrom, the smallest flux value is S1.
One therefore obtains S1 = 5.09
